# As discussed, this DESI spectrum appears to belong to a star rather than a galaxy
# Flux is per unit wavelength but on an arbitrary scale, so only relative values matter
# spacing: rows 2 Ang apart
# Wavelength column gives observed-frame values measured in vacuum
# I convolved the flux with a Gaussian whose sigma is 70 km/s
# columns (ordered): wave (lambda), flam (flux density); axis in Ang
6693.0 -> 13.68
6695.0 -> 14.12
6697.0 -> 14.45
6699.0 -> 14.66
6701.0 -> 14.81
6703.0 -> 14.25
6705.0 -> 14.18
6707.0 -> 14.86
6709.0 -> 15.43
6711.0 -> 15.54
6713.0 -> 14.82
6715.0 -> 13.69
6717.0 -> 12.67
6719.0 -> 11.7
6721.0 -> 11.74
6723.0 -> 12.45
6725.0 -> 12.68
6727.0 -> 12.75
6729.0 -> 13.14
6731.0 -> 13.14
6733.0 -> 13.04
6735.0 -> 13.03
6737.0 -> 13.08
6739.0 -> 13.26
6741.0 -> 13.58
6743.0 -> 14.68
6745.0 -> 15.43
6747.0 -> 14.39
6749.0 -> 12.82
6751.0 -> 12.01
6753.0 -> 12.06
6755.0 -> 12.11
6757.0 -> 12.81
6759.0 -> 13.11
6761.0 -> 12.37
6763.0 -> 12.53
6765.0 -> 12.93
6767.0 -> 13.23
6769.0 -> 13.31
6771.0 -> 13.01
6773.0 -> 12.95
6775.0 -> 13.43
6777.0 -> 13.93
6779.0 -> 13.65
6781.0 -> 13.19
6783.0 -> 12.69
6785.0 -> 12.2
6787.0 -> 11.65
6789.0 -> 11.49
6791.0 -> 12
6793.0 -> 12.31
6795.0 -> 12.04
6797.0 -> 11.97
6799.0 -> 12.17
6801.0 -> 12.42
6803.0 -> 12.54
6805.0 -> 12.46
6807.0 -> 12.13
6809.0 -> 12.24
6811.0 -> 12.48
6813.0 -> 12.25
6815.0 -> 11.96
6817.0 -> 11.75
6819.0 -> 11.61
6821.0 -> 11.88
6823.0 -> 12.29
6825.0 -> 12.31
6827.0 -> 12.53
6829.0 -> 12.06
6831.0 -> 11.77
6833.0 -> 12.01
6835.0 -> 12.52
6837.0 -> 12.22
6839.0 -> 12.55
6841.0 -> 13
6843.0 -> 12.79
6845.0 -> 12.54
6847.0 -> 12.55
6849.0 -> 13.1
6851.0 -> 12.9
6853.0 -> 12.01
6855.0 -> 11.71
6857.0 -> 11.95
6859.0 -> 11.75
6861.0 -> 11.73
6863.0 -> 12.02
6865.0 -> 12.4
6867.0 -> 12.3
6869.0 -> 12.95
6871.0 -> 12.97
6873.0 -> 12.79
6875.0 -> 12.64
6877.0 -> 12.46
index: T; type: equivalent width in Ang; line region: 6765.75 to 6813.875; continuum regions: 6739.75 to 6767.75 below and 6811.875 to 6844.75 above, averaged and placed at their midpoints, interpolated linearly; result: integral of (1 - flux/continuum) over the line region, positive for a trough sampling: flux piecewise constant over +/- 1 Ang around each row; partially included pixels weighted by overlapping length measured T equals 0.5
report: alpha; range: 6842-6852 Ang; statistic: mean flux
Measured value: 12.8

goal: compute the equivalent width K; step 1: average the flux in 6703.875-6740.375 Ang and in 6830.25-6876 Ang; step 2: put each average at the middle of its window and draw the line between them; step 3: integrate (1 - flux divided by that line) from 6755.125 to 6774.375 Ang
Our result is 0.3 Ang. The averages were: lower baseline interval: 13.4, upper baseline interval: 12.4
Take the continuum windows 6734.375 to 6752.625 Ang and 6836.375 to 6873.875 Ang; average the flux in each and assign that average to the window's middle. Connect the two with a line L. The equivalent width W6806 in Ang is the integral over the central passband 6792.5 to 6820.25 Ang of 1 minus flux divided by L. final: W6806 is 1.6 Ang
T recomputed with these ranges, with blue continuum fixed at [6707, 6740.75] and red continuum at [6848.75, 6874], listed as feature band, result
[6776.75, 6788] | 0.1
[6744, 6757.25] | 0.0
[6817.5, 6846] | 0.6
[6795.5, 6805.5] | 0.4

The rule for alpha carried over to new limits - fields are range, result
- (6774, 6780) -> 13.7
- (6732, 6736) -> 13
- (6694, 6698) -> 14.3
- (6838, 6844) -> 12.8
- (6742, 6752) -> 13.9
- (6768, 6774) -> 13.1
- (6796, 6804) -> 12.3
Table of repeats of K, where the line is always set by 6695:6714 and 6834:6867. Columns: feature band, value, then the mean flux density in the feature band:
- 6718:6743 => 2.5 Ang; 12.9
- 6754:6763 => 0.8 Ang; 12.6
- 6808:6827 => 1.2 Ang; 12.1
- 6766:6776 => 0.3 Ang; 13.2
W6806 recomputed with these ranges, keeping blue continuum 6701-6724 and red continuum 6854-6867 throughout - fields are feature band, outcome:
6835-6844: -0.3 Ang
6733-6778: 0.3 Ang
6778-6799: 0.9 Ang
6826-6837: 0.1 Ang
